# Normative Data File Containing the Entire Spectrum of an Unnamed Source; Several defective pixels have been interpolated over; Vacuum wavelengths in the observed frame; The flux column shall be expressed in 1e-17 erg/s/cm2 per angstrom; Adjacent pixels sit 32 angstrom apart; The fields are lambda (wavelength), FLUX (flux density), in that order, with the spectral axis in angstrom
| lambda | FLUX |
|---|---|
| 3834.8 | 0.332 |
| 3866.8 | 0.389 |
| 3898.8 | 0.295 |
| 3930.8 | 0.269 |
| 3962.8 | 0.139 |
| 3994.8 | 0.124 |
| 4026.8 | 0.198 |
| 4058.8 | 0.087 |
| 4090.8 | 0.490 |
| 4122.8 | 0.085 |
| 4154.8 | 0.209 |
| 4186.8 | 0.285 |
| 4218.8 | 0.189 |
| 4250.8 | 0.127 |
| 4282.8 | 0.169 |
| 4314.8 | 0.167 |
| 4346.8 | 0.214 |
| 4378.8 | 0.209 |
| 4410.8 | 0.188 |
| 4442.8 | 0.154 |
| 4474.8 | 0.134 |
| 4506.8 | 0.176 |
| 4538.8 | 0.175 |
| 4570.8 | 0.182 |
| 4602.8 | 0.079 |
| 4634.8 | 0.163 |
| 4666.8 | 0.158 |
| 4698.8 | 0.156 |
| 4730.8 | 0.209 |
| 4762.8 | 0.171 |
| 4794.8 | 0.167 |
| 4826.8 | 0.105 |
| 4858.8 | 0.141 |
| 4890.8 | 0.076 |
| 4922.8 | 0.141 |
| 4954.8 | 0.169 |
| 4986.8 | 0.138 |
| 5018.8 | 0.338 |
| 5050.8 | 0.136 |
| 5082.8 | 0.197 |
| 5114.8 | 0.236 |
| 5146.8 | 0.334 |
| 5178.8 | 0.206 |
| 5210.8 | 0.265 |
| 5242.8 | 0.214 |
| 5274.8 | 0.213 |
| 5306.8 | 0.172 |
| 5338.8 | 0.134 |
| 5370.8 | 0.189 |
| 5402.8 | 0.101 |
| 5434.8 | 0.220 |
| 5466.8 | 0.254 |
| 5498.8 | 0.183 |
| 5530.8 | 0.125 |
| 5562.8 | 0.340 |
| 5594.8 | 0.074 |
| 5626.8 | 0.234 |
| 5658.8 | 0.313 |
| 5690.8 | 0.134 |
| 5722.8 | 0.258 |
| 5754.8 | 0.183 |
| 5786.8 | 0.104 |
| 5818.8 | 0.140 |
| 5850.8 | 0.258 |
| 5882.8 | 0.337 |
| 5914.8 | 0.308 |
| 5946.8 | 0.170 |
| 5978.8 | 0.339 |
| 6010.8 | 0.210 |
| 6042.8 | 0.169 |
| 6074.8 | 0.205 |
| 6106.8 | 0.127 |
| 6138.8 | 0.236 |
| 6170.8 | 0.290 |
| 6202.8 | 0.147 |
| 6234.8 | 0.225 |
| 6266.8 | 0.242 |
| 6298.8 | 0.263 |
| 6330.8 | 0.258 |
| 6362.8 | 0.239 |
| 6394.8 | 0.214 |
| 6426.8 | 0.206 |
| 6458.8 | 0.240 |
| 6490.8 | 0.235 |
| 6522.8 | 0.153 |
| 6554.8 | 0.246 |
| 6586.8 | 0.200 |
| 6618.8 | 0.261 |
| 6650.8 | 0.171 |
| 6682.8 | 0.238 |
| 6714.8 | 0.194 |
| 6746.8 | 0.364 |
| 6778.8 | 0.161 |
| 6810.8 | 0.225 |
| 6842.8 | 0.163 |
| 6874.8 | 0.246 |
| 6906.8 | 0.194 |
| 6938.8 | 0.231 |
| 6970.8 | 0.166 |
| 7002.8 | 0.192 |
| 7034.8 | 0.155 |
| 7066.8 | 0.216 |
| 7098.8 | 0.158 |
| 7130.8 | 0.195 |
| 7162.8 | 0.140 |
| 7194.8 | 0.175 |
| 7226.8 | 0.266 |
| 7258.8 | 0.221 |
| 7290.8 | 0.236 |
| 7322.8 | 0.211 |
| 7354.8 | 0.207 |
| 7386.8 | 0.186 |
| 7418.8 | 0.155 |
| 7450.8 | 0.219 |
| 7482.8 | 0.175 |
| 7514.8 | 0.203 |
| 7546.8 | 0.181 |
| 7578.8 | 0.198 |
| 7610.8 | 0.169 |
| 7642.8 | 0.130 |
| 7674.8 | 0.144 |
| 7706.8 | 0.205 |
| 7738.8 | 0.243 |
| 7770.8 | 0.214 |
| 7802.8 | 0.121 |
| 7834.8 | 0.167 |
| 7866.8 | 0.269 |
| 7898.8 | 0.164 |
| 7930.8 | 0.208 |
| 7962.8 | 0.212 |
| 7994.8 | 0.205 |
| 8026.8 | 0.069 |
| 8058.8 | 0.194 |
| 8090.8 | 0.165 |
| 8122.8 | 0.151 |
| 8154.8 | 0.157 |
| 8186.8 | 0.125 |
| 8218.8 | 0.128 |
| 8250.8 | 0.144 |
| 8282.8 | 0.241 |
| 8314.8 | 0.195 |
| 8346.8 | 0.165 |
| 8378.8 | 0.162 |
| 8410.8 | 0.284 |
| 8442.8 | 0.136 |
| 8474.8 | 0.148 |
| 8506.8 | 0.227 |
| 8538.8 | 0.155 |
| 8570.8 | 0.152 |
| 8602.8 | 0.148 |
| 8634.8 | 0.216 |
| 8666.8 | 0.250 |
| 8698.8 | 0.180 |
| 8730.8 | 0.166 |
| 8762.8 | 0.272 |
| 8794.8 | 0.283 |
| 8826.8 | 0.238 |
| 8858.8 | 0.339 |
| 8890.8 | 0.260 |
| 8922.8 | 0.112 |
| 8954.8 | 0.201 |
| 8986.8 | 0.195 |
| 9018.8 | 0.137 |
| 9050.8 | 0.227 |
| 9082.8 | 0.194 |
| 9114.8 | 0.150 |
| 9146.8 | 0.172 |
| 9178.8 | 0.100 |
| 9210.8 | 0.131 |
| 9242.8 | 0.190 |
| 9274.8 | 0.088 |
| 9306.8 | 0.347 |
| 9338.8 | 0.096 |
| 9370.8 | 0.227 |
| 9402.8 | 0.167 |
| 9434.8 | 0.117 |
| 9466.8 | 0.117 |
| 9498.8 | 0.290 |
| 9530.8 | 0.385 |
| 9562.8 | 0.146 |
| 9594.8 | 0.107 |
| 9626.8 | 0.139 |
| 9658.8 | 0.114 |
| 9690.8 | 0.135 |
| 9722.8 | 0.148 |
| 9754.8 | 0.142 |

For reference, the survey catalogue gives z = 0.349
